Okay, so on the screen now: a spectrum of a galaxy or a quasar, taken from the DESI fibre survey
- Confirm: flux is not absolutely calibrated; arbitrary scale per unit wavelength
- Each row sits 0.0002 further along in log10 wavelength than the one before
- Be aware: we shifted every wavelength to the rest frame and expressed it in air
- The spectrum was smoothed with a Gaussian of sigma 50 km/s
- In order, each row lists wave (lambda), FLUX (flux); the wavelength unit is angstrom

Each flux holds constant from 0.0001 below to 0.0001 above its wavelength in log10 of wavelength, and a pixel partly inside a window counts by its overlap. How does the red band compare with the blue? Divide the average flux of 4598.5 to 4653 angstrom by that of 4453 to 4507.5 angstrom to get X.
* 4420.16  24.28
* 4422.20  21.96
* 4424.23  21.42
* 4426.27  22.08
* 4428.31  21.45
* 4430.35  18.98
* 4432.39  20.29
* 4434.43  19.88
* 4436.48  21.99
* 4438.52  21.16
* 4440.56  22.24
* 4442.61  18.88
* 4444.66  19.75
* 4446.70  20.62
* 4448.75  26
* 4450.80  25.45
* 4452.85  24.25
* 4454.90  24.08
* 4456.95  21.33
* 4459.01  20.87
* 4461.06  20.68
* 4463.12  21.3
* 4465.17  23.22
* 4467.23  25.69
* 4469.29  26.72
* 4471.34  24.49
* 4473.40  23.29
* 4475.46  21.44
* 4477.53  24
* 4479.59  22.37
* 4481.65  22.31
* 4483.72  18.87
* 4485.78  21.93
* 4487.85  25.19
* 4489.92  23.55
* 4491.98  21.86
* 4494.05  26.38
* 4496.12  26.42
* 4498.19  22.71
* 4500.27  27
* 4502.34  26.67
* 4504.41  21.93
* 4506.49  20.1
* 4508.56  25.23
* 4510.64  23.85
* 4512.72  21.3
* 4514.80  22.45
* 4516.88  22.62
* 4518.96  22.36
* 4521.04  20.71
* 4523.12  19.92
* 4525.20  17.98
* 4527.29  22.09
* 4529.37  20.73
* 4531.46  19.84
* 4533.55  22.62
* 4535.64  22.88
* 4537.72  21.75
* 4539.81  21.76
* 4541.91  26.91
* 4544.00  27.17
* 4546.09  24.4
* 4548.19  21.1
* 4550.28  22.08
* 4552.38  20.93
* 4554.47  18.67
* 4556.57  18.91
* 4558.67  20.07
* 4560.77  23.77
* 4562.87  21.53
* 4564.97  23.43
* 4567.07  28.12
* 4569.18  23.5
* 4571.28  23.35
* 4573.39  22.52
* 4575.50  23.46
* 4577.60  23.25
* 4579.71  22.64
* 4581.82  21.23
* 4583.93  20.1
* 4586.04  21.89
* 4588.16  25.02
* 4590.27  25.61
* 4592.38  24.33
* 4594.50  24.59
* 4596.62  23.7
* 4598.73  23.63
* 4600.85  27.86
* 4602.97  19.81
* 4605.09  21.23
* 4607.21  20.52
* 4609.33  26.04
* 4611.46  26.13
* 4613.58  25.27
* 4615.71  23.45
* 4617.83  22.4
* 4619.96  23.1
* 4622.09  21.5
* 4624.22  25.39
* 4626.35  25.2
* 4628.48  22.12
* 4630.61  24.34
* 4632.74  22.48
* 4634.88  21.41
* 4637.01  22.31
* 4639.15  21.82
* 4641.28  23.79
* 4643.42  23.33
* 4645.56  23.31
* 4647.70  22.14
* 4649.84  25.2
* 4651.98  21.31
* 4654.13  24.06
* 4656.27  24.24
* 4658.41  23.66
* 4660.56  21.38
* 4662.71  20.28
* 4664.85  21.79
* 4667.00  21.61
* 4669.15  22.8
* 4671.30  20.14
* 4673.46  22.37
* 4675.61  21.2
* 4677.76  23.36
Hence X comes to 1.0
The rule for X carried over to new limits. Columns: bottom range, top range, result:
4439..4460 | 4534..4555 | 1.02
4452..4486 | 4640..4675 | 0.99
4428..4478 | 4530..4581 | 1.02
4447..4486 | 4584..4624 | 1.02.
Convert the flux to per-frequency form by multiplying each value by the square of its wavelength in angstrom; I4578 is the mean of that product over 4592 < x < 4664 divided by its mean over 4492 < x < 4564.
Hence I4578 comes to 1.08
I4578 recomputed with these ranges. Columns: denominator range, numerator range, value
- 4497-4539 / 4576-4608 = 1.07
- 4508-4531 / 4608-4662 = 1.14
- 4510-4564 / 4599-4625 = 1.11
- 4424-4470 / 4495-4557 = 1.05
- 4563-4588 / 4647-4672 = 1.01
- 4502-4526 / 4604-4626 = 1.12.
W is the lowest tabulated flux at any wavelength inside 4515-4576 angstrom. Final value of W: 17.98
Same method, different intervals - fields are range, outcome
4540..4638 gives 18.67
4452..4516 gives 18.87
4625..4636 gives 21.41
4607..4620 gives 20.52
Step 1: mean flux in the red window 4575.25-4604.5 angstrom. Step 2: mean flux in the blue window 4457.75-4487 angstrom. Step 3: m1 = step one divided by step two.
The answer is 1.0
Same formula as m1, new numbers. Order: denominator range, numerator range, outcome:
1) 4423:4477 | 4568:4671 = 1.04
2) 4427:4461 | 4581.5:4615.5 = 1.09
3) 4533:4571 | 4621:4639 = 1.01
